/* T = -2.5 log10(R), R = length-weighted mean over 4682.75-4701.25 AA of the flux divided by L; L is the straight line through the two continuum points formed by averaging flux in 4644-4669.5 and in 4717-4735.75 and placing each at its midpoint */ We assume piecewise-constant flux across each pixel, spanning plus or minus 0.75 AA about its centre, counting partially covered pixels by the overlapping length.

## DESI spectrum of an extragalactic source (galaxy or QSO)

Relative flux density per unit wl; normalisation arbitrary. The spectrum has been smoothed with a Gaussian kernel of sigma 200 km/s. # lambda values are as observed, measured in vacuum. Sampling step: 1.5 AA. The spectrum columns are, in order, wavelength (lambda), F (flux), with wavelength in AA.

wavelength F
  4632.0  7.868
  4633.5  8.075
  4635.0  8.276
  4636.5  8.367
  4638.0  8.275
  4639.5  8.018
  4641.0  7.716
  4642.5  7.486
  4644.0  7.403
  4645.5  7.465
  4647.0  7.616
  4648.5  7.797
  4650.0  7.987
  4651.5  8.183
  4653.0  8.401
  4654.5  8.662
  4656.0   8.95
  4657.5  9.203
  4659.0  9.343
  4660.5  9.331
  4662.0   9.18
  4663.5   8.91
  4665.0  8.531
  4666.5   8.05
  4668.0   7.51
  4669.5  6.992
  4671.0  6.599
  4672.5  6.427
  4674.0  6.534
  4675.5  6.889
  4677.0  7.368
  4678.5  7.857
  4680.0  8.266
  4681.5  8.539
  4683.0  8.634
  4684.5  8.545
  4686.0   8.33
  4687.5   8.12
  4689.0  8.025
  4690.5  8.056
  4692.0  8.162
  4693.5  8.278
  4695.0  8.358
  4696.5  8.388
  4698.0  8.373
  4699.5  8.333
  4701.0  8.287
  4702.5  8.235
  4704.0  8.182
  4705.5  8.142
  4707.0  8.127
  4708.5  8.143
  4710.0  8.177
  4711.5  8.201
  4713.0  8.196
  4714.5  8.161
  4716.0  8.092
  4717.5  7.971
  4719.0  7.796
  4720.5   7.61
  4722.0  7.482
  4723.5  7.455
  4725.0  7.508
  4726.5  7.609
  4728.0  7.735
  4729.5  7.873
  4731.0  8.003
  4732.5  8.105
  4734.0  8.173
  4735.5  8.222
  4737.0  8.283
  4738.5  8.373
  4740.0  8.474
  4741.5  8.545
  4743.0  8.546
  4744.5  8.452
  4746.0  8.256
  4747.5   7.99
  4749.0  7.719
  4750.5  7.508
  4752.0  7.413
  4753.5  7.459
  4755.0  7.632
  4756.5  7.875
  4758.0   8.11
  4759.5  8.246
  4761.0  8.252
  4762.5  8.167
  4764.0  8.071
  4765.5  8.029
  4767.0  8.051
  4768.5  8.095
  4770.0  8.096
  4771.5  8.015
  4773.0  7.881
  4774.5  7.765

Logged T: -0.03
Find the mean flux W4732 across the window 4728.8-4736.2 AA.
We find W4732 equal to 8.08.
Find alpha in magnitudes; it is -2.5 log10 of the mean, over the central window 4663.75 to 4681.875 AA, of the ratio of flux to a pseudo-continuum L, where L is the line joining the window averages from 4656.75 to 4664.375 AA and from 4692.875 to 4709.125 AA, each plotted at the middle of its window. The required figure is 0.19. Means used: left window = 9.18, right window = 8.26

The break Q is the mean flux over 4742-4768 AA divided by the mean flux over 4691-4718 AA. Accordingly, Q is 1.0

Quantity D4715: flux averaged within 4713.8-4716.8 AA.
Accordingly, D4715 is 8.12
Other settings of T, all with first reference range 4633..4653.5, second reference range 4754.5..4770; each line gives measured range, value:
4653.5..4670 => -0.089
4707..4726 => 0.014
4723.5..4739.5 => 0.008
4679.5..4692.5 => -0.044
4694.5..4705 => -0.042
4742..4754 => 0.014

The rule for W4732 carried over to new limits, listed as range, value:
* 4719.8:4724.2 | 7.52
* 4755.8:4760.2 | 8.08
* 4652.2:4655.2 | 8.52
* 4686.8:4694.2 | 8.13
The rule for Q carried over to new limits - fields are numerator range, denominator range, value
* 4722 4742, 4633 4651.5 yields 1.01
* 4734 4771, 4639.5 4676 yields 1.01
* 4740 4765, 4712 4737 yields 1.02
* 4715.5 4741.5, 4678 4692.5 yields 0.96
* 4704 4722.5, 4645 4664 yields 0.94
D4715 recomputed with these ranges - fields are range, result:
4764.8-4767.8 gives 8.04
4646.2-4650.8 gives 7.8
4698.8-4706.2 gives 8.24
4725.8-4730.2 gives 7.74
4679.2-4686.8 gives 8.46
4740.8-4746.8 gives 8.45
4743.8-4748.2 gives 8.23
